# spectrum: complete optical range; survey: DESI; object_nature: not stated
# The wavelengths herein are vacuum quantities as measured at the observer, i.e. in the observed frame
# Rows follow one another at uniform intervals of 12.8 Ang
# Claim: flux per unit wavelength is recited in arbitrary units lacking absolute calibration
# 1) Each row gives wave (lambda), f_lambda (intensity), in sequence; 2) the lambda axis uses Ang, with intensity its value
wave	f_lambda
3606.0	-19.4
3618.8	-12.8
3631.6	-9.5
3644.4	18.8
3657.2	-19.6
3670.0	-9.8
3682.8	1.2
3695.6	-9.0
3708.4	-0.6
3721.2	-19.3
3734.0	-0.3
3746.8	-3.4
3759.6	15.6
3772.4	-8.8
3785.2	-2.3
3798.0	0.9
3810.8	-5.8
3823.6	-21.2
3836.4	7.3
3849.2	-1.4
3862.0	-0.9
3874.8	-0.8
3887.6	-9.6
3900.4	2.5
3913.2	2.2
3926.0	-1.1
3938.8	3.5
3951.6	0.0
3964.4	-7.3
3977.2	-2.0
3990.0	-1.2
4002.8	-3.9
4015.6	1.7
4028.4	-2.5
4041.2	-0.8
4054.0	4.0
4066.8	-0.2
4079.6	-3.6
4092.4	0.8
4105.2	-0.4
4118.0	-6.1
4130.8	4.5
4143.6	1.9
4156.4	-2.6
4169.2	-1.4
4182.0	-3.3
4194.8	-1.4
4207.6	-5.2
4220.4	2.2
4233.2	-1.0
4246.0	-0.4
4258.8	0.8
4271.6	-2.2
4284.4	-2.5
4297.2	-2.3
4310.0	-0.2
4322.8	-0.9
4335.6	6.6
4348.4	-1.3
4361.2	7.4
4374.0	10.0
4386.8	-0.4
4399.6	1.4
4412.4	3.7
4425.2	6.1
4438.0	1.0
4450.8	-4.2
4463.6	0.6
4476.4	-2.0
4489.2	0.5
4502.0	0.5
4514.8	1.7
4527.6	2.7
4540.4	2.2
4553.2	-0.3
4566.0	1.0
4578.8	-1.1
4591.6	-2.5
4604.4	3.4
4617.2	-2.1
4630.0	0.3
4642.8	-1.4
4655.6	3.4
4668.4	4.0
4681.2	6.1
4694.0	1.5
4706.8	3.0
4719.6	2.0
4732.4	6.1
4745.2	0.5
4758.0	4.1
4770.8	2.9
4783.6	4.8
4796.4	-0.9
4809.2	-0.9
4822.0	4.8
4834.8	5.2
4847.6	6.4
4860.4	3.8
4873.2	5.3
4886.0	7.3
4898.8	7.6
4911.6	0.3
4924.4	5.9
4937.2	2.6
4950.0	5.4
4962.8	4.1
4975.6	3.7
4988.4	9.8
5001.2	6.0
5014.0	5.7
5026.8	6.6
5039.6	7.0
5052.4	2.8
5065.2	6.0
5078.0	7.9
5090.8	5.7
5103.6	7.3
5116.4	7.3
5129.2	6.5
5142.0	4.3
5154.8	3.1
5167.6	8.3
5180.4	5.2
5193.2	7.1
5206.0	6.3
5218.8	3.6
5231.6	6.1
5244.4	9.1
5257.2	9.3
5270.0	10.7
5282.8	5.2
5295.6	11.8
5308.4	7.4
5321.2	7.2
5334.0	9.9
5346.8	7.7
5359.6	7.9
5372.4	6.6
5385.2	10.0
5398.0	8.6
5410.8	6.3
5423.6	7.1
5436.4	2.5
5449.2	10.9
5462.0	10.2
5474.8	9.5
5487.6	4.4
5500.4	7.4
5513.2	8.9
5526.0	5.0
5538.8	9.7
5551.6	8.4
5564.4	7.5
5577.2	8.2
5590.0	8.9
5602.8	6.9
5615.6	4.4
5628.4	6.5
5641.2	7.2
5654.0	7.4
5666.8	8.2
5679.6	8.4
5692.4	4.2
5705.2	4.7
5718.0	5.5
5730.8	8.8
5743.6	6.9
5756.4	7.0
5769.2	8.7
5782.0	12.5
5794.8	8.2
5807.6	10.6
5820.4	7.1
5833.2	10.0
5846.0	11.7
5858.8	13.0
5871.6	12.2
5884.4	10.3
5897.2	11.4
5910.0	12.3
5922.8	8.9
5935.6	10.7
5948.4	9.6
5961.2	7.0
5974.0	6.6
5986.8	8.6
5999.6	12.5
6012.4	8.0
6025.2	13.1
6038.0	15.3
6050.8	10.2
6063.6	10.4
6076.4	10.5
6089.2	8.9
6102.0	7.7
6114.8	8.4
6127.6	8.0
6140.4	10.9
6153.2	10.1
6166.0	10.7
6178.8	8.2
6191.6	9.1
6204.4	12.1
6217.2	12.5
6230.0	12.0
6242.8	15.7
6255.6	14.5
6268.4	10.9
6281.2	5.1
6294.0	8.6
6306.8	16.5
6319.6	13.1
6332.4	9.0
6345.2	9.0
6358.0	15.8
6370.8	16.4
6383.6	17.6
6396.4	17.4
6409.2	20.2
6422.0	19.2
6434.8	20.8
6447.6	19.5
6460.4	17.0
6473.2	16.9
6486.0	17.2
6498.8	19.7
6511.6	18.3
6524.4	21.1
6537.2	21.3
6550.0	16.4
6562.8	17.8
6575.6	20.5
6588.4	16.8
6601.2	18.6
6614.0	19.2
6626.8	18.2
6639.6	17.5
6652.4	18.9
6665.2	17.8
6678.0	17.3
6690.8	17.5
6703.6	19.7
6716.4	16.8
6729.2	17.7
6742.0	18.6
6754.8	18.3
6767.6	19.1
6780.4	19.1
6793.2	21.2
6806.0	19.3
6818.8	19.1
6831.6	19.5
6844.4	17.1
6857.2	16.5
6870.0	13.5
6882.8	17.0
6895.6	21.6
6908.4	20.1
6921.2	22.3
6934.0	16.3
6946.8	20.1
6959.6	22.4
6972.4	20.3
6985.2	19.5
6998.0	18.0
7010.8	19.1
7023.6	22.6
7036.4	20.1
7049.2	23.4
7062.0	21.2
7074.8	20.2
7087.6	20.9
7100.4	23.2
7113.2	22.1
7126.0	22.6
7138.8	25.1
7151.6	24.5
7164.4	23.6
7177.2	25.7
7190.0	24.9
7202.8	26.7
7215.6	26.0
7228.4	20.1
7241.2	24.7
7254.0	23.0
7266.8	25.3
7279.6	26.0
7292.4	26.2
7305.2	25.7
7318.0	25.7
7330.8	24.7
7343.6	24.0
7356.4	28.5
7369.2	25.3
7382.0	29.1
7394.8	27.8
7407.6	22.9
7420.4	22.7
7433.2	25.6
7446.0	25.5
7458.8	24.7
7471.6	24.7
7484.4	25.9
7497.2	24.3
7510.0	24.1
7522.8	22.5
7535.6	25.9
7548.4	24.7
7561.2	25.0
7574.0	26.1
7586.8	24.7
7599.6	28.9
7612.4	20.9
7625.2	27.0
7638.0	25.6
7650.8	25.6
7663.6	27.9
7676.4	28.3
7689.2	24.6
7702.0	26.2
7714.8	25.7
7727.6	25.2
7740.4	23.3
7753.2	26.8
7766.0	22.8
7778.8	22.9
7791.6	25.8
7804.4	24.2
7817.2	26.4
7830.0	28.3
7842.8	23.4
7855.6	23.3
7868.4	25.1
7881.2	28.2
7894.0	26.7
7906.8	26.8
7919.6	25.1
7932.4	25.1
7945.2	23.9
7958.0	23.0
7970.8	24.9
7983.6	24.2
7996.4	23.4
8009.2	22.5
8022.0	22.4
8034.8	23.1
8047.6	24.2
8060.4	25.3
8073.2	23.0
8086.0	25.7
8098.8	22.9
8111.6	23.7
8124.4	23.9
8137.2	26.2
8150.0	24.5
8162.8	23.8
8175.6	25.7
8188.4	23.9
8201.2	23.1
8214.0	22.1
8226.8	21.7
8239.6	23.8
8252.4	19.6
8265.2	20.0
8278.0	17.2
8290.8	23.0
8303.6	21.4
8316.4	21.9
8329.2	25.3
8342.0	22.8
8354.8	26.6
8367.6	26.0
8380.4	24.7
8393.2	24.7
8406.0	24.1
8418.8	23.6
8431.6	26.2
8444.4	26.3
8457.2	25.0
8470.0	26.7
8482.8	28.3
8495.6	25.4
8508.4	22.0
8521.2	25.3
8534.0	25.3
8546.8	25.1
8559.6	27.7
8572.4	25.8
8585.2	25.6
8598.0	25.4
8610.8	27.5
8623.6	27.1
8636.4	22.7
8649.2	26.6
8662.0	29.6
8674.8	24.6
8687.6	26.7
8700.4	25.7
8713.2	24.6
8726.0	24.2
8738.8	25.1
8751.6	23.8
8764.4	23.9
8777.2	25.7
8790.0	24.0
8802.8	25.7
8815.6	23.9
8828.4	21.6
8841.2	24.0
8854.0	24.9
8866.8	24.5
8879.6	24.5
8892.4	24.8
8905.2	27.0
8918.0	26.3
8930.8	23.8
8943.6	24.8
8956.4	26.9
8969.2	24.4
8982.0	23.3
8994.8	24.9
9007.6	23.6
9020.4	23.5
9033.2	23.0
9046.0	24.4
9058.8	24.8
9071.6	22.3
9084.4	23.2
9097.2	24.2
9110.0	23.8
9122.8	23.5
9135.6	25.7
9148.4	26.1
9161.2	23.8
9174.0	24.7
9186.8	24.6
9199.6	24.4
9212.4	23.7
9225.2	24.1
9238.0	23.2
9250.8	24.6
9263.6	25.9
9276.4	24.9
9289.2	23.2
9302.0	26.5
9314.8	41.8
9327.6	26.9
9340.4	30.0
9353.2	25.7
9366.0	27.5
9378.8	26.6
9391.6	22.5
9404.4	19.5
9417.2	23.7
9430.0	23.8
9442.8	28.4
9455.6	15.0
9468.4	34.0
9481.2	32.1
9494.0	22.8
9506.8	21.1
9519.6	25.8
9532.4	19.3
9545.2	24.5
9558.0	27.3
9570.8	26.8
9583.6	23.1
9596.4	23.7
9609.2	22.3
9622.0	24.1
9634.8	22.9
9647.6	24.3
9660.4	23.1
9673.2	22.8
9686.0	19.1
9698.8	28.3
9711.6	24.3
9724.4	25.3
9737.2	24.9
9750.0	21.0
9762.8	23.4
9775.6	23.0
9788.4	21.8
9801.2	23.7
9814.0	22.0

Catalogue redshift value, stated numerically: 0.60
